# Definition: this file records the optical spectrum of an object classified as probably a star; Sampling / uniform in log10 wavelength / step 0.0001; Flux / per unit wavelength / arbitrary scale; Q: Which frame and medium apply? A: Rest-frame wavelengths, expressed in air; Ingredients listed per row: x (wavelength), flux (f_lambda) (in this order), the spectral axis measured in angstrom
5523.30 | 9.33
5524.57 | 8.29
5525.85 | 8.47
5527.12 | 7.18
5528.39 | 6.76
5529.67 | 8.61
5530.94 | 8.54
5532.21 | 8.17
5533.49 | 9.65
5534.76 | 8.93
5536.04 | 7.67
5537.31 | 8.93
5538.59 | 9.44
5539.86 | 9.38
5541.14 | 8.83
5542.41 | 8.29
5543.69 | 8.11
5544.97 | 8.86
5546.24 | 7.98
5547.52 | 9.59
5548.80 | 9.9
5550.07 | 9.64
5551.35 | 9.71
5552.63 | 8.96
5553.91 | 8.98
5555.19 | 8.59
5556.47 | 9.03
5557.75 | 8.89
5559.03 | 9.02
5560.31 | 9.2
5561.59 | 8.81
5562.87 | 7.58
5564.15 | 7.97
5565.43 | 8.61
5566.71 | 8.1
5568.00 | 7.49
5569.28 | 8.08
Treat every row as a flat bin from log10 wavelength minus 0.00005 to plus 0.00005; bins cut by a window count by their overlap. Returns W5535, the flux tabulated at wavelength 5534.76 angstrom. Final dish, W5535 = 8.93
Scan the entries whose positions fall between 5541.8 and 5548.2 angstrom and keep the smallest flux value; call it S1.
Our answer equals 7.98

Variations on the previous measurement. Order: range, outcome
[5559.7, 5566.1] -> 7.58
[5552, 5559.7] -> 8.59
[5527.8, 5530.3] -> 6.76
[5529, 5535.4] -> 8.17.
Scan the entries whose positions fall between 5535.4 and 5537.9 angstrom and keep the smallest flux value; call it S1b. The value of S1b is 7.67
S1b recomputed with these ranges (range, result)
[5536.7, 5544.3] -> 8.11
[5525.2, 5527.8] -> 7.18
